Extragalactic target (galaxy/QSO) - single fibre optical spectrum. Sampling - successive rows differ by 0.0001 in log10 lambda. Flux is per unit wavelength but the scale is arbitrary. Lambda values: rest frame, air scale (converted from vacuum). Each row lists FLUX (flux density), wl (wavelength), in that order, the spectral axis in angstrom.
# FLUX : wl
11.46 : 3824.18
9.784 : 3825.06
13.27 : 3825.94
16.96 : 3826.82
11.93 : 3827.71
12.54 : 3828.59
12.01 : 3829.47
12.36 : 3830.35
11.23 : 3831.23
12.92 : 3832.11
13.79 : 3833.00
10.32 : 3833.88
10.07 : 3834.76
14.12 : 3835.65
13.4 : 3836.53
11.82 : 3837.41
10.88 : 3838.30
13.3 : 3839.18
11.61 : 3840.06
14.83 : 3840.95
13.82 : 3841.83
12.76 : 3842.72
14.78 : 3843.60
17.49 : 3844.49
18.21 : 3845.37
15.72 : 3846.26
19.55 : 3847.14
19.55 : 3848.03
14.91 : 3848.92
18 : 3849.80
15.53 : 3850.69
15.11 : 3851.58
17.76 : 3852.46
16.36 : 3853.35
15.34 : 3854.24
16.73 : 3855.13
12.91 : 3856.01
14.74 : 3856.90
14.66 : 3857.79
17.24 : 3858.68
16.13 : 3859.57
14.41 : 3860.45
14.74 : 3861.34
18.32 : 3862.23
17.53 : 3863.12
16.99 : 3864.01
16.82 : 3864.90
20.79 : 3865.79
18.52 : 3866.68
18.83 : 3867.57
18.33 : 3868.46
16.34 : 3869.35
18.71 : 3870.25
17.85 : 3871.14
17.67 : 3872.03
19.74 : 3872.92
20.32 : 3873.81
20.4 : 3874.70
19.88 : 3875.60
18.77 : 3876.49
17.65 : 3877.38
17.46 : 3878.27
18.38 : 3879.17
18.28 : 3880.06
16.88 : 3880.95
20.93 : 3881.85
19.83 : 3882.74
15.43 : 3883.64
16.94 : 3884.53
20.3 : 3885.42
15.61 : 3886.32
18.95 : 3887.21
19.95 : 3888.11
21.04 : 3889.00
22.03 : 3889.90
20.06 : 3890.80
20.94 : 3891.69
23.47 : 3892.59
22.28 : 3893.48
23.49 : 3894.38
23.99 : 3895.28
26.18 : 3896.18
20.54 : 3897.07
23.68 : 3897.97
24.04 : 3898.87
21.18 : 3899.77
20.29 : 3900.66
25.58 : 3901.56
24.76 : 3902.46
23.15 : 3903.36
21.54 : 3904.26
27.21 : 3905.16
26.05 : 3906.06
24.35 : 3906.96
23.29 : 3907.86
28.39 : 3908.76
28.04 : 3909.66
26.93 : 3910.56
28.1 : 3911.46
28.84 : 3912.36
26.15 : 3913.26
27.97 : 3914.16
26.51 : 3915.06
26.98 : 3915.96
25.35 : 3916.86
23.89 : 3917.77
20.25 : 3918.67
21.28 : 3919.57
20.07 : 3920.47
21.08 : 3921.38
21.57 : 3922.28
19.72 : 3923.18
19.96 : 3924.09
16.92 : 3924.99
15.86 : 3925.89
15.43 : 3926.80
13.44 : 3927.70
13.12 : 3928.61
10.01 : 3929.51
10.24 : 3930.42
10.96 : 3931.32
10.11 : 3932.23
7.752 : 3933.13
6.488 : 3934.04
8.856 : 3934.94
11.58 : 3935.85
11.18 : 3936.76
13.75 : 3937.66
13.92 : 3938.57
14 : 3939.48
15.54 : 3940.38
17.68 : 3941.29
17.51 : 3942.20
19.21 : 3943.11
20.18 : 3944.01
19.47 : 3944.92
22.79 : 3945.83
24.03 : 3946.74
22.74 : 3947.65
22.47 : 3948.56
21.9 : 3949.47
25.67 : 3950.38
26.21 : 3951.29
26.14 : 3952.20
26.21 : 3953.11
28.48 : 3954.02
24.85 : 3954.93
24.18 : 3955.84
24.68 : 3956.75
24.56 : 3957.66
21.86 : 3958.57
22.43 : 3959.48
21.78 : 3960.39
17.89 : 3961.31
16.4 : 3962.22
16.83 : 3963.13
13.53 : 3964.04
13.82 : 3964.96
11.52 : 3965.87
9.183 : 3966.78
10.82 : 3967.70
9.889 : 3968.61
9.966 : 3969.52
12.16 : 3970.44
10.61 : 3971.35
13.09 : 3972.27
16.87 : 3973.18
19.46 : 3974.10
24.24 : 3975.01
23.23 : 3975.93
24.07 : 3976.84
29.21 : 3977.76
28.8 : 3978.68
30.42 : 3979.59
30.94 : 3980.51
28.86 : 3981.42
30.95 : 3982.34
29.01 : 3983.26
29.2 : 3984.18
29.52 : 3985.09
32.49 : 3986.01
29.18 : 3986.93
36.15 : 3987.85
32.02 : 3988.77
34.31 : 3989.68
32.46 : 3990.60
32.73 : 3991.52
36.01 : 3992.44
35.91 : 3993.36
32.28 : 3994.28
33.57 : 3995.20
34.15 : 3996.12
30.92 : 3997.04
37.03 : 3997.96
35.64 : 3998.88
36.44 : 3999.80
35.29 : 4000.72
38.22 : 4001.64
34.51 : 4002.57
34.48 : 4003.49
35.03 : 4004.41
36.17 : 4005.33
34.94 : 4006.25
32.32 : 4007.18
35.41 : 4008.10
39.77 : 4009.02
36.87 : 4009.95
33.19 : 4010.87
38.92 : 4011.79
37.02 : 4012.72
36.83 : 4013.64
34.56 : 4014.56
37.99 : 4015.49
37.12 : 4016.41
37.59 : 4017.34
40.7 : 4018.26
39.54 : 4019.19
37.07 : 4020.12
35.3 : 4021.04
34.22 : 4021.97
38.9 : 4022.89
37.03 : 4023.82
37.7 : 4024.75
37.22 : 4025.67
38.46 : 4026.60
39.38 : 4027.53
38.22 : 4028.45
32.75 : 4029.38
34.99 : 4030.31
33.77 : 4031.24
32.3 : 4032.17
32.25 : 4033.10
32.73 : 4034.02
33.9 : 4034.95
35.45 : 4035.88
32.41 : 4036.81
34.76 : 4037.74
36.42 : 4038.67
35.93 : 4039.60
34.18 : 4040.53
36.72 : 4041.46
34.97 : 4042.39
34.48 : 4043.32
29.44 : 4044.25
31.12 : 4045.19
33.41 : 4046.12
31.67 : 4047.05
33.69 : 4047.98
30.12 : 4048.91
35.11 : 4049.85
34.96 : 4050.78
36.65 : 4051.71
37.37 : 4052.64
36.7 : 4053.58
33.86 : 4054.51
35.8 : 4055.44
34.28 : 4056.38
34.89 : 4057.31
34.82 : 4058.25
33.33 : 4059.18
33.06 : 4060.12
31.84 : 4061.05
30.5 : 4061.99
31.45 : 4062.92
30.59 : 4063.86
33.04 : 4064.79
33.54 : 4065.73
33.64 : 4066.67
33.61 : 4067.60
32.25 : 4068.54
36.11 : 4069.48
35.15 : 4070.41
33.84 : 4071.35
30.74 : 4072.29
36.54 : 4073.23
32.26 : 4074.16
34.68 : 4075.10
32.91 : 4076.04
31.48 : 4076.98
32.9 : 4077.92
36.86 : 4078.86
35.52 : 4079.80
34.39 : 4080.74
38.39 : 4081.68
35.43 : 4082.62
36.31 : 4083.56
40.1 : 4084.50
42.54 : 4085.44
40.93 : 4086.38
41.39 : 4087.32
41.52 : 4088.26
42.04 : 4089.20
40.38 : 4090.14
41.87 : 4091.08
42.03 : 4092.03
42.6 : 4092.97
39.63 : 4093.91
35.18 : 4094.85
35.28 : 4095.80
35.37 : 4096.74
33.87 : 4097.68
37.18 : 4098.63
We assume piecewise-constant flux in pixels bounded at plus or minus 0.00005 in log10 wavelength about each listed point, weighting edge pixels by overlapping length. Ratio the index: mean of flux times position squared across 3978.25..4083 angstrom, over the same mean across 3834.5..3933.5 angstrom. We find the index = 1.96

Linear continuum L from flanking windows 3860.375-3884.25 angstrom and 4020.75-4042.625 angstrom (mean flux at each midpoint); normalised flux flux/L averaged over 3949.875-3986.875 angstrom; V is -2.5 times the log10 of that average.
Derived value 0.29 mag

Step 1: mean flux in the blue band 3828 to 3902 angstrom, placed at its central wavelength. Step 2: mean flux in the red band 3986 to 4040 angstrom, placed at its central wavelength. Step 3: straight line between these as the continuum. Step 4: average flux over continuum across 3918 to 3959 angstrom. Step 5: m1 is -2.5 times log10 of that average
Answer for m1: 0.40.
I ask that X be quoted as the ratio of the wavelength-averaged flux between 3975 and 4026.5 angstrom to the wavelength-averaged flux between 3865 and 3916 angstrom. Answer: 1.57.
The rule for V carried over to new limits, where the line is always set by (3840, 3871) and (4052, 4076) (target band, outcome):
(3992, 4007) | -0.23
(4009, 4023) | -0.24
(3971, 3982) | 0.13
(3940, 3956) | 0.08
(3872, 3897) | -0.06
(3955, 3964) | 0.19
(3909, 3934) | 0.11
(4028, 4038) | -0.09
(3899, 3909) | -0.17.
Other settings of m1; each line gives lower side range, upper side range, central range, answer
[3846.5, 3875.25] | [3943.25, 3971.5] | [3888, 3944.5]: -0.09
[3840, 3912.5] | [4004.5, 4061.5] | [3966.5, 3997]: 0.17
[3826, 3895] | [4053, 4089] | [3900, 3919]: -0.21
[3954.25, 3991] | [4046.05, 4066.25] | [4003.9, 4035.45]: -0.25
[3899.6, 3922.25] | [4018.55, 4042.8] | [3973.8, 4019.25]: -0.02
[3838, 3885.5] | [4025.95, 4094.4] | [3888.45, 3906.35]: -0.14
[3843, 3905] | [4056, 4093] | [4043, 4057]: -0.01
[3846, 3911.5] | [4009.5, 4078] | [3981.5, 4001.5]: -0.11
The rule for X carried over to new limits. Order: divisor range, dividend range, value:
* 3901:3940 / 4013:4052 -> 1.81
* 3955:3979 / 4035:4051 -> 1.86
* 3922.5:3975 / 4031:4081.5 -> 1.99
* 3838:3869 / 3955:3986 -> 1.29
